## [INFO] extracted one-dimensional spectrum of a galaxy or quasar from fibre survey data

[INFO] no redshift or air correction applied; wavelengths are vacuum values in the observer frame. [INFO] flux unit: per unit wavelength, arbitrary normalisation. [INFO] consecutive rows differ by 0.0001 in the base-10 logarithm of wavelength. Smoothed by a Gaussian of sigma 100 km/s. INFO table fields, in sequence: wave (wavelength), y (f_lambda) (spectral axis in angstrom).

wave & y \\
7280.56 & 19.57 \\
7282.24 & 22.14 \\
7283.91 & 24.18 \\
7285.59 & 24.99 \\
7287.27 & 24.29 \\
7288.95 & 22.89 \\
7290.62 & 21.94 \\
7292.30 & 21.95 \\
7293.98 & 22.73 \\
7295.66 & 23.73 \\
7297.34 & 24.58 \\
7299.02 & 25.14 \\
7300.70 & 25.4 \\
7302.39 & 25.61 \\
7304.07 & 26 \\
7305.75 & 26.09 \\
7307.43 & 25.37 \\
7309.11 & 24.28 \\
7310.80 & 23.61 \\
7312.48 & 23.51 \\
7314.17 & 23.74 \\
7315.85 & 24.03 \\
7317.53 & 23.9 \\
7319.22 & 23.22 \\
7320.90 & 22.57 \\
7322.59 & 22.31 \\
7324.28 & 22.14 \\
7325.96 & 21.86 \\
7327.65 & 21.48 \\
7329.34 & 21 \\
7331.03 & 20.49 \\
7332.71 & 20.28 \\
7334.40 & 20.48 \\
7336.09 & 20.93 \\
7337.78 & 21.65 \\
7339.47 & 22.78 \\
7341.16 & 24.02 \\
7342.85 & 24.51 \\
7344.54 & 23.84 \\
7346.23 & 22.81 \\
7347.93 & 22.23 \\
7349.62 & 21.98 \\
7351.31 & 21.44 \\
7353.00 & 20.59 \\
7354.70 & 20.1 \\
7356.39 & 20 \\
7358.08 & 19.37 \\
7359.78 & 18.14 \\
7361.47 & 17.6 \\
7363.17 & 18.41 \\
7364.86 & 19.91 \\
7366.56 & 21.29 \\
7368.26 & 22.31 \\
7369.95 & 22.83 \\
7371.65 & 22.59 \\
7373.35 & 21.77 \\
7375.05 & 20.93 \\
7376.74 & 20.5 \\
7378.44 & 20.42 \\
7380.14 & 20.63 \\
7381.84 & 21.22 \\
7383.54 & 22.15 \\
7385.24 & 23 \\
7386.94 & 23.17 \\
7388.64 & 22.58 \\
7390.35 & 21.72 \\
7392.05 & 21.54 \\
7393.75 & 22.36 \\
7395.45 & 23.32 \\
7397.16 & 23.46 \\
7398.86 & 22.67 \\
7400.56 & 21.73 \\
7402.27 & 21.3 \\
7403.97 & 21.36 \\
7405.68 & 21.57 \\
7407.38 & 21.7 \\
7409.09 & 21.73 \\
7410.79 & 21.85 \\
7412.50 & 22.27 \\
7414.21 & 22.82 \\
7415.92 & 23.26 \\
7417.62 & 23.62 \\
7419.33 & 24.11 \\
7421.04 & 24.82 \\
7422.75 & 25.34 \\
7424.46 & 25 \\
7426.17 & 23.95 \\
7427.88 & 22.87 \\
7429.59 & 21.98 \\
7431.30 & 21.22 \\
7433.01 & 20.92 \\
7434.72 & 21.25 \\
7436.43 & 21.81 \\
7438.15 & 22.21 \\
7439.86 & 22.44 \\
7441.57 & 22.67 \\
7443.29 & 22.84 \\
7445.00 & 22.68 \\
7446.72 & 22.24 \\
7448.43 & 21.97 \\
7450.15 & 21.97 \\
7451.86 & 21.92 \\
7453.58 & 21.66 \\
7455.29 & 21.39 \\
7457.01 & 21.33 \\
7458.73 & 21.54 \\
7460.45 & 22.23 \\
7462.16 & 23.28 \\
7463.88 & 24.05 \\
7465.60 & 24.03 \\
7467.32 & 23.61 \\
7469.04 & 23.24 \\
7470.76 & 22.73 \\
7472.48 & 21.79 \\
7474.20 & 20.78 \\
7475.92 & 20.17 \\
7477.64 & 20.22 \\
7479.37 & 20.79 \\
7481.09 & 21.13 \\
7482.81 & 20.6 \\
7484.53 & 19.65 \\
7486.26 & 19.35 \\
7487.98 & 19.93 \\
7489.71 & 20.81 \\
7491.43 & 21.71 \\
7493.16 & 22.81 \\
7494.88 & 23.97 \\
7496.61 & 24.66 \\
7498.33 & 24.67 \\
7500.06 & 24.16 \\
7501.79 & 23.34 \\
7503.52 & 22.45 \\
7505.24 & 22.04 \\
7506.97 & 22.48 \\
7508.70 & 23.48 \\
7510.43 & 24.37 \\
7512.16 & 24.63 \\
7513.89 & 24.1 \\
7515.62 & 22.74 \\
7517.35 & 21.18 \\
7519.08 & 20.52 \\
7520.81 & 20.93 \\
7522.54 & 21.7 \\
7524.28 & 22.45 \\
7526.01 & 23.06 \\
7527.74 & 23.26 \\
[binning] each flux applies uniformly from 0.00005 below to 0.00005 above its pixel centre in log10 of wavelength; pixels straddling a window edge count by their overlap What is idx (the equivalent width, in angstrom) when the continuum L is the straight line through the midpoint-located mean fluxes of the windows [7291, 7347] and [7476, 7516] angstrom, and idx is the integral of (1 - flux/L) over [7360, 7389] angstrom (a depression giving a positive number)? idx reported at 2.2 angstrom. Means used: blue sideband 23.2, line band 21.2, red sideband 22.3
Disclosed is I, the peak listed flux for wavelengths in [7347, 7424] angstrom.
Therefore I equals 25.34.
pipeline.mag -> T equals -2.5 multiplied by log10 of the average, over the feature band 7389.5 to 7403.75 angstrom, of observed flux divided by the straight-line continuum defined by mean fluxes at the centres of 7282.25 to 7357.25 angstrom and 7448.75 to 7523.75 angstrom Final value 0.02 mag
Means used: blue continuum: 23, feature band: 22.2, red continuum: 22.2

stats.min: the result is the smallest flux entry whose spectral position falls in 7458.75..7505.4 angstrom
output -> 19.35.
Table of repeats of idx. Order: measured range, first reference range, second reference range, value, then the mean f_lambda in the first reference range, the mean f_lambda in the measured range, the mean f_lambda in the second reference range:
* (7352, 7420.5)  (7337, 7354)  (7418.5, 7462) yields 2.95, 22.6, 21.6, 22.5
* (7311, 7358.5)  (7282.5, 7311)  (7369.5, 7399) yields 2.45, 24.3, 22.1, 22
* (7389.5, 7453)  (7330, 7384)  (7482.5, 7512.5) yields -2.06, 21.2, 22.5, 22.5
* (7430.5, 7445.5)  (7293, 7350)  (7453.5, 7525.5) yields 0.35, 23.2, 22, 22.2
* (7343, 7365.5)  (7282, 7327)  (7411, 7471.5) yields 2.68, 23.8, 20.6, 22.7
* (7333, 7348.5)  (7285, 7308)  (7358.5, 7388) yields -0.08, 24.3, 22.5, 21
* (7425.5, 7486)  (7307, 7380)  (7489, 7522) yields 1.62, 21.8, 21.9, 22.9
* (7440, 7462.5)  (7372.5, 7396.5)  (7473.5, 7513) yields -0.13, 21.8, 22.1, 22.1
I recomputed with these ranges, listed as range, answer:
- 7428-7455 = 22.84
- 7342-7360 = 24.51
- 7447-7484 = 24.05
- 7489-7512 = 24.67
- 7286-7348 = 26.09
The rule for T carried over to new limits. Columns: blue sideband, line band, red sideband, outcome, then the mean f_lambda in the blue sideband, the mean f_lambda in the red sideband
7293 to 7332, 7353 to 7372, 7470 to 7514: 0.15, 23.6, 22.2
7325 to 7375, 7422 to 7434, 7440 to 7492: -0.07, 21.3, 21.8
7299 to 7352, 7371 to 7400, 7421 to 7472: 0.04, 23.1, 22.6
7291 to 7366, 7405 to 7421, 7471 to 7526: -0.02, 22.4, 22.1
